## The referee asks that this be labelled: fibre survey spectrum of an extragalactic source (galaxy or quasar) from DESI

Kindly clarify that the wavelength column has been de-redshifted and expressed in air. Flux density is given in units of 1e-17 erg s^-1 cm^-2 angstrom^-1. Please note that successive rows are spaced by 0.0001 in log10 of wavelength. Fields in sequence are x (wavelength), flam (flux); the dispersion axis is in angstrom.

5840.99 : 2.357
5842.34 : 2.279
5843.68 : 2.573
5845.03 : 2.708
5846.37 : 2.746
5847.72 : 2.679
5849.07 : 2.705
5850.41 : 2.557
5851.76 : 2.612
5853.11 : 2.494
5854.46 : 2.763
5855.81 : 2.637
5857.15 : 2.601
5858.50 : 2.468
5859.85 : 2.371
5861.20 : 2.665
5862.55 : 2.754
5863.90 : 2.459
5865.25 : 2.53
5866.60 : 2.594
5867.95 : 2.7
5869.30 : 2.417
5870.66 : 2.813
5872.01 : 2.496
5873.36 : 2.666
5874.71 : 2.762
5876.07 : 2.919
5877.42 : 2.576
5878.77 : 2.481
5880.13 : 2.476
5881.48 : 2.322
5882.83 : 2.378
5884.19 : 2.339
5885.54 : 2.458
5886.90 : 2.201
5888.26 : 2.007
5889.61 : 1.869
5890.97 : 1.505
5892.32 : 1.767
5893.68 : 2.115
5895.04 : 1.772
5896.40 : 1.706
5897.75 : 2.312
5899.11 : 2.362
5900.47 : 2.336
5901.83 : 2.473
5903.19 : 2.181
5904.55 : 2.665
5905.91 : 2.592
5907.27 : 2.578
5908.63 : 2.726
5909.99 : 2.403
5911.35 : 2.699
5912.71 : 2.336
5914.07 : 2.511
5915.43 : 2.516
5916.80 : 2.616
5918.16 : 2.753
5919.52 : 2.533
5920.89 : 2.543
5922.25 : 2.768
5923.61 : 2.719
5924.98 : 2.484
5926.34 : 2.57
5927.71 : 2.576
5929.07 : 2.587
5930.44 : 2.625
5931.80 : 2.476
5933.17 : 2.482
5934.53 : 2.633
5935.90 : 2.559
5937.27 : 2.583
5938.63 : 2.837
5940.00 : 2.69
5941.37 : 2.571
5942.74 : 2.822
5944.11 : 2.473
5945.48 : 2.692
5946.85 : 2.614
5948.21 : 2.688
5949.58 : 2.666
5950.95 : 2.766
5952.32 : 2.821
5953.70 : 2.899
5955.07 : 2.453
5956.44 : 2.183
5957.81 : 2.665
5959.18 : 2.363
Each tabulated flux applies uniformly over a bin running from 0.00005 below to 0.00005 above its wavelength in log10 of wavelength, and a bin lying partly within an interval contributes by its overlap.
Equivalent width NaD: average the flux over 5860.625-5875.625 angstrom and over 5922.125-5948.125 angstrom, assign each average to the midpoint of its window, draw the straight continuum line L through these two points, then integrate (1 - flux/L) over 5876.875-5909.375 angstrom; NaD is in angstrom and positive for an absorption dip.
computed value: 4.5 angstrom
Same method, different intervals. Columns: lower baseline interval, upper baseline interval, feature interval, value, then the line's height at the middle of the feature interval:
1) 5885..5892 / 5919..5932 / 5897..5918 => -1.8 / 2.3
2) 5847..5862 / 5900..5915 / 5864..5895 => 2.2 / 2.55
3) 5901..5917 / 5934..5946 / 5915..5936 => 0.0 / 2.59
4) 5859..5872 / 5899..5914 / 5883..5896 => 2.7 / 2.53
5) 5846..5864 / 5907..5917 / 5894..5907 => 1.4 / 2.56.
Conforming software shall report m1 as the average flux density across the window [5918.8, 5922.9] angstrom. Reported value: 2.61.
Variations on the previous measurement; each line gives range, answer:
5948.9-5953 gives 2.75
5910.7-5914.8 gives 2.52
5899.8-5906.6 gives 2.45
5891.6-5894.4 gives 1.93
